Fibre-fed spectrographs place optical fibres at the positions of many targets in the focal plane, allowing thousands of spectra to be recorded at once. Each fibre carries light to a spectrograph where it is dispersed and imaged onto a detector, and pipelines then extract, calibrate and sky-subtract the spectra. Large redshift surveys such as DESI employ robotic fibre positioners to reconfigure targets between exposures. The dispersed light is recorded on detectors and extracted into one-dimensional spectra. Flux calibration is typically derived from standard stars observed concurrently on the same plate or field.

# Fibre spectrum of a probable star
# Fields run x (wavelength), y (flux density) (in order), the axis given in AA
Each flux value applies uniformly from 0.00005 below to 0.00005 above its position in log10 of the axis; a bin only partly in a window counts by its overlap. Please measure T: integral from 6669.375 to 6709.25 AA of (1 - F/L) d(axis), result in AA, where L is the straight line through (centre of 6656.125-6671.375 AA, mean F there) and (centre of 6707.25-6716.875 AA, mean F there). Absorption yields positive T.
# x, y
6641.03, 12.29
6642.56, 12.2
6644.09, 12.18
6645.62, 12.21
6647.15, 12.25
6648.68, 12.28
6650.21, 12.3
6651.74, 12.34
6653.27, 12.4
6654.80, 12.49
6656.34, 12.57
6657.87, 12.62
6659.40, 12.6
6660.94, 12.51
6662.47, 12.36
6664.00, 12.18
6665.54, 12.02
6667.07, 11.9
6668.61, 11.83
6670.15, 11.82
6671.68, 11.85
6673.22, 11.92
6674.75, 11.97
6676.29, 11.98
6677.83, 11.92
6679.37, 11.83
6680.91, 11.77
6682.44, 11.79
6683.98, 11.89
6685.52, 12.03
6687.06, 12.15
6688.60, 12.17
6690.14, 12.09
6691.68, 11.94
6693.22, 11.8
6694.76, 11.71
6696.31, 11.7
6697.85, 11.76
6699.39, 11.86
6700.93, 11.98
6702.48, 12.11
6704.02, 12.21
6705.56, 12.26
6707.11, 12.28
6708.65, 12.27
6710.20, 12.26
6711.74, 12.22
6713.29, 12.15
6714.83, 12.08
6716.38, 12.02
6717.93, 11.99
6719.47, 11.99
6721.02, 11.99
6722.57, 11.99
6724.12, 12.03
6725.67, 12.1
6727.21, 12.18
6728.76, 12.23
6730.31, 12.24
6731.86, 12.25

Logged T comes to 0.8 AA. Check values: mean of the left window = 12.2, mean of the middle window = 12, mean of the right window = 12.2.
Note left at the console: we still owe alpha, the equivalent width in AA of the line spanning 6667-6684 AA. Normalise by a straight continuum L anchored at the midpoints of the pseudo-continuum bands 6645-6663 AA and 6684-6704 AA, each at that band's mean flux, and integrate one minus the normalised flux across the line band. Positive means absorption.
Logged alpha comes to 0.4 AA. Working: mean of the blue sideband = 12.4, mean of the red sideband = 11.9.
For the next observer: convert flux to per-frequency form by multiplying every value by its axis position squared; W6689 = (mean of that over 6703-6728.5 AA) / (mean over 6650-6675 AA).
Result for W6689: 1.01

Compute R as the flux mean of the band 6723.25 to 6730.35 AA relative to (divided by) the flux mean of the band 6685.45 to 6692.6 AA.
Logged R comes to 1.01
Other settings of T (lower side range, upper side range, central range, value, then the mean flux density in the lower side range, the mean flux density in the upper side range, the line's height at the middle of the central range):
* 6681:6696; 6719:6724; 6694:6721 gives -0.2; 11.9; 12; 12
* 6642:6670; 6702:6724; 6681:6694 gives 0.2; 12.3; 12.1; 12.2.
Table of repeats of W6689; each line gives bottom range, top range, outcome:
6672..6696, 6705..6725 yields 1.03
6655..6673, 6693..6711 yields 1.00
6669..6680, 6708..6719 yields 1.03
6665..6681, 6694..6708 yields 1.02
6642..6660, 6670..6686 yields 0.97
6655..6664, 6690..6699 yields 0.96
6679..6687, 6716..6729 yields 1.03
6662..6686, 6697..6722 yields 1.02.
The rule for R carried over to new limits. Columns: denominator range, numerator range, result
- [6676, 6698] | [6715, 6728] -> 1.01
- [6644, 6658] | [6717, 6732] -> 0.98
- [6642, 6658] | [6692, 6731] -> 0.98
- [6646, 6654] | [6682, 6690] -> 0.98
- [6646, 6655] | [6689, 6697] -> 0.96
